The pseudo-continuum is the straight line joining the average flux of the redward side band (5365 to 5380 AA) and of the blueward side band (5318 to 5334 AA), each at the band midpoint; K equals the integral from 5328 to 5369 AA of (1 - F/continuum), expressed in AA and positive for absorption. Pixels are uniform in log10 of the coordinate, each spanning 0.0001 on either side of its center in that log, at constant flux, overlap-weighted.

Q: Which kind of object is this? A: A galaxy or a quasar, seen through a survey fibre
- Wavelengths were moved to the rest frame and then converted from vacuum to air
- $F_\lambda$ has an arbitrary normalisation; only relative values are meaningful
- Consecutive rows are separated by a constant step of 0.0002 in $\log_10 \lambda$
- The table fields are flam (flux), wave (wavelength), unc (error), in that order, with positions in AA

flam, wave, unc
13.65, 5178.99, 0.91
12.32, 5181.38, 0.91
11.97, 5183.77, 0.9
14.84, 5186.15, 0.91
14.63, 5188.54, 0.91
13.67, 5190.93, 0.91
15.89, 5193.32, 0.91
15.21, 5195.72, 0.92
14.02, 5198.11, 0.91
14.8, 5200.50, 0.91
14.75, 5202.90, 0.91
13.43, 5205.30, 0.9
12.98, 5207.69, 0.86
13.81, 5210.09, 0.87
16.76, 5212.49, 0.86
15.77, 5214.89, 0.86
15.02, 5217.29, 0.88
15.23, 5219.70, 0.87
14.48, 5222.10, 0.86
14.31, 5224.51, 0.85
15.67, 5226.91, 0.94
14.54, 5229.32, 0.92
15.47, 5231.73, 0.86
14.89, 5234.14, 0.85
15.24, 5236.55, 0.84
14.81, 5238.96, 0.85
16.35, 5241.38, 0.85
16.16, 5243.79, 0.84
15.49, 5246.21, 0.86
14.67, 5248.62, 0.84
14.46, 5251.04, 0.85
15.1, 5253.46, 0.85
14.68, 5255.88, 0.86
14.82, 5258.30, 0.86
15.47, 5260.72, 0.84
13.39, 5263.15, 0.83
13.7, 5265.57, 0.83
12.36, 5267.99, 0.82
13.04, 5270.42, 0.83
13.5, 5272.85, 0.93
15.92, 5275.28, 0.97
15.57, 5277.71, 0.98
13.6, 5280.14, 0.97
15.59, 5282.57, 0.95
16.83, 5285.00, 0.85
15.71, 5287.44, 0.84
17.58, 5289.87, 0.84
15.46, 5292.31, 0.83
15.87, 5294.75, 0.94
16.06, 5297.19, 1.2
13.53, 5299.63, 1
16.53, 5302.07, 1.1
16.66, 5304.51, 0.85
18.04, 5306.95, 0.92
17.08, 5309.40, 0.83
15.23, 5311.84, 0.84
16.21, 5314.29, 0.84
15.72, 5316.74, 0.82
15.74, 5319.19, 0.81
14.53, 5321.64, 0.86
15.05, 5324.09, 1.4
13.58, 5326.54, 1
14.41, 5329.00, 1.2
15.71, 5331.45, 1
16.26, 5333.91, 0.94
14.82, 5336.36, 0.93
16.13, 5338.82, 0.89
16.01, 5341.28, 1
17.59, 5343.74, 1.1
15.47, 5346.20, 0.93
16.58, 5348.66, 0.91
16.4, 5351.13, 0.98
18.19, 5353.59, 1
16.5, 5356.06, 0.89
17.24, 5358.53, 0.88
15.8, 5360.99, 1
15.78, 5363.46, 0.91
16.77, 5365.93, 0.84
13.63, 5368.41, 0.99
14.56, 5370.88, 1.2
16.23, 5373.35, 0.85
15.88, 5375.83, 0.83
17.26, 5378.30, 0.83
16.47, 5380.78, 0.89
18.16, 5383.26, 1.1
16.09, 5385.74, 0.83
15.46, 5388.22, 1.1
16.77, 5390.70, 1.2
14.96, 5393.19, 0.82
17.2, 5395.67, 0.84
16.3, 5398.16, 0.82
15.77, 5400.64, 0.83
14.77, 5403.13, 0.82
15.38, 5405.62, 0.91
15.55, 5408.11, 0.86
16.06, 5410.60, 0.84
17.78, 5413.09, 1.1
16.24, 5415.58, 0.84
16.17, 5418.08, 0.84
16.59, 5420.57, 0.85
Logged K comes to -2.1 AA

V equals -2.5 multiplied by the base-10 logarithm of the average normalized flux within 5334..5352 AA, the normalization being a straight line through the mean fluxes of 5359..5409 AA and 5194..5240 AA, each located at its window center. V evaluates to -0.03 mag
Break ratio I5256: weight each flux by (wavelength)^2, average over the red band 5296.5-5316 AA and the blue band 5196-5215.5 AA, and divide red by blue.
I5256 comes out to 1.2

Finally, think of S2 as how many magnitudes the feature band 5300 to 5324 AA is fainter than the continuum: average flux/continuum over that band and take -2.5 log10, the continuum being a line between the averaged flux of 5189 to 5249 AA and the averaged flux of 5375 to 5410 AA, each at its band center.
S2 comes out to -0.03 mag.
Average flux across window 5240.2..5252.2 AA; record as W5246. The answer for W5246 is 15.4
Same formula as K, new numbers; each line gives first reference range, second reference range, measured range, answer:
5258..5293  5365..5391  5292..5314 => -1.3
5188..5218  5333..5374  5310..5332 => 0.9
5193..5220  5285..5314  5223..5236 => 0.1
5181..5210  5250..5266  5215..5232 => -0.8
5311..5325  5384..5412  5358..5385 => -0.7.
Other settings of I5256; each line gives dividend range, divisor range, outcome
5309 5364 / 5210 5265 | 1.10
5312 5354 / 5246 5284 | 1.12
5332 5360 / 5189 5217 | 1.18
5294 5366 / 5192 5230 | 1.13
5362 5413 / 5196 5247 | 1.14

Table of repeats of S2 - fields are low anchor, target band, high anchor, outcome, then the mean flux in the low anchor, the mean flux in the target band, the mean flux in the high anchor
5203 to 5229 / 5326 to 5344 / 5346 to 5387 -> 0.032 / 14.7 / 15.5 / 16.3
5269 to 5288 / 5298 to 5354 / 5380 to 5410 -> -0.033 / 14.9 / 15.9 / 16.1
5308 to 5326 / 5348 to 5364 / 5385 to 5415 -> -0.060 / 15.6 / 16.7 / 16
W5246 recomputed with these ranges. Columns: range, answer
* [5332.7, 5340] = 15.7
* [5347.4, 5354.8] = 17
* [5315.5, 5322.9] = 15.3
